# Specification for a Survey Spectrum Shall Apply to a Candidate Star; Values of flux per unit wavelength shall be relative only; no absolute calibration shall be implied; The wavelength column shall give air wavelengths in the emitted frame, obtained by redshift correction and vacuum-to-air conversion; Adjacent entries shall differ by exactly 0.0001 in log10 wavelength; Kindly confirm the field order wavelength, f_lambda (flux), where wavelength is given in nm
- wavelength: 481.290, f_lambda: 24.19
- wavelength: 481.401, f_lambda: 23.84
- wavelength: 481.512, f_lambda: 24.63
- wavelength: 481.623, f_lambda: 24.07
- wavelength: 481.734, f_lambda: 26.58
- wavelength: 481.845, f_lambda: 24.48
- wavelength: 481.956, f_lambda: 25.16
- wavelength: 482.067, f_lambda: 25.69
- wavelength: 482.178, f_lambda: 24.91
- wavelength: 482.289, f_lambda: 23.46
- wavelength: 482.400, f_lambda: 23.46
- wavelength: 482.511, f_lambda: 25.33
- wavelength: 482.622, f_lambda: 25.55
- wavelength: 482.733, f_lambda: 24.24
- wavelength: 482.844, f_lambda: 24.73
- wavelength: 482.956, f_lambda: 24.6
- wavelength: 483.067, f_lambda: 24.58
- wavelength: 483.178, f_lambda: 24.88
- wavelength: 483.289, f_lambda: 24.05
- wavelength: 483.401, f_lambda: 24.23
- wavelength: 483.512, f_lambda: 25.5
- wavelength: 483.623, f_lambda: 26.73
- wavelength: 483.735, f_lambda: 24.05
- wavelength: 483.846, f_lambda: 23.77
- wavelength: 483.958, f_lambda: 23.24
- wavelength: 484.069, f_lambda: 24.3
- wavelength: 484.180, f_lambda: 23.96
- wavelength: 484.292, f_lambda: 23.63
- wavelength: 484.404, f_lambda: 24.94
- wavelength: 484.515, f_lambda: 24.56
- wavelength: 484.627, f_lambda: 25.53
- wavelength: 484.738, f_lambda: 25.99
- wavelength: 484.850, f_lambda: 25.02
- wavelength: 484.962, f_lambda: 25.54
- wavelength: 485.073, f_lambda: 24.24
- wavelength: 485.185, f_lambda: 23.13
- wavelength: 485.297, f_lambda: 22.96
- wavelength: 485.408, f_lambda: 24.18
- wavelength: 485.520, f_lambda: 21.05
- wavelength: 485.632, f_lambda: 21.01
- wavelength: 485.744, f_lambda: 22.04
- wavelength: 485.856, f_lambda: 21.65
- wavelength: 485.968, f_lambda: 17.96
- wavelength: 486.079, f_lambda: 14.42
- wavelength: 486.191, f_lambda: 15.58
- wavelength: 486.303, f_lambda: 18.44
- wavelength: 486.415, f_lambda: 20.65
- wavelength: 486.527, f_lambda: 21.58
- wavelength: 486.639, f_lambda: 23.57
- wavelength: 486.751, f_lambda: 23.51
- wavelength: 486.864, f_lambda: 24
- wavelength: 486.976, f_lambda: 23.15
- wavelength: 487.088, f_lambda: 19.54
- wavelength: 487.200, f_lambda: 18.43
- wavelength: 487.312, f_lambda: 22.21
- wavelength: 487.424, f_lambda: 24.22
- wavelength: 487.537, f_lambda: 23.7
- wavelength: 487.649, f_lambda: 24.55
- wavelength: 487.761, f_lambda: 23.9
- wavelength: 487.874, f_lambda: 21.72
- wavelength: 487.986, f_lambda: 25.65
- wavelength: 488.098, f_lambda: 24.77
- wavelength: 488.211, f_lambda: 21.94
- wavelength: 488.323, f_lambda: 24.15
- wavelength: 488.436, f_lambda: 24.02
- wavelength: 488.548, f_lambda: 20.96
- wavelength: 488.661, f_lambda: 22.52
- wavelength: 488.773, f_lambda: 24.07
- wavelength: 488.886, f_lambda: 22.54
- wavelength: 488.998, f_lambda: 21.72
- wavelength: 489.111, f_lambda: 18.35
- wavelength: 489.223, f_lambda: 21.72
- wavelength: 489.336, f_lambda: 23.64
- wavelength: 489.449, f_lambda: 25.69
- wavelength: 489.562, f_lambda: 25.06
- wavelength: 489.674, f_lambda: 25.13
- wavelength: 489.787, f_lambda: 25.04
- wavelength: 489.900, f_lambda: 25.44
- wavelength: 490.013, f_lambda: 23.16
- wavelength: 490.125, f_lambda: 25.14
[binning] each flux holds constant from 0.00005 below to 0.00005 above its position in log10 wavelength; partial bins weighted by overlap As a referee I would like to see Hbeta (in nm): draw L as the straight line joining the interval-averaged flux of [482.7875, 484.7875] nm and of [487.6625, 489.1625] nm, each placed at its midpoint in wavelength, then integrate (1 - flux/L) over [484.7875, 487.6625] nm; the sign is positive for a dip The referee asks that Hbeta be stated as 0.24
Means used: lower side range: 24.6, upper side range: 22.9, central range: 21.7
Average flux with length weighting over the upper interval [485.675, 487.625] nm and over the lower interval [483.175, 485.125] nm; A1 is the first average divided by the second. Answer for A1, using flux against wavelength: 0.85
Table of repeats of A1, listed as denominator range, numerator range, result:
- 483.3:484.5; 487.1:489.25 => 0.93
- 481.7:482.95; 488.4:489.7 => 0.92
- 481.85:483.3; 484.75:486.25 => 0.87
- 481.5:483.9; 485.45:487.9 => 0.86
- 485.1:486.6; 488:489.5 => 1.12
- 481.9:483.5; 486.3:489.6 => 0.92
